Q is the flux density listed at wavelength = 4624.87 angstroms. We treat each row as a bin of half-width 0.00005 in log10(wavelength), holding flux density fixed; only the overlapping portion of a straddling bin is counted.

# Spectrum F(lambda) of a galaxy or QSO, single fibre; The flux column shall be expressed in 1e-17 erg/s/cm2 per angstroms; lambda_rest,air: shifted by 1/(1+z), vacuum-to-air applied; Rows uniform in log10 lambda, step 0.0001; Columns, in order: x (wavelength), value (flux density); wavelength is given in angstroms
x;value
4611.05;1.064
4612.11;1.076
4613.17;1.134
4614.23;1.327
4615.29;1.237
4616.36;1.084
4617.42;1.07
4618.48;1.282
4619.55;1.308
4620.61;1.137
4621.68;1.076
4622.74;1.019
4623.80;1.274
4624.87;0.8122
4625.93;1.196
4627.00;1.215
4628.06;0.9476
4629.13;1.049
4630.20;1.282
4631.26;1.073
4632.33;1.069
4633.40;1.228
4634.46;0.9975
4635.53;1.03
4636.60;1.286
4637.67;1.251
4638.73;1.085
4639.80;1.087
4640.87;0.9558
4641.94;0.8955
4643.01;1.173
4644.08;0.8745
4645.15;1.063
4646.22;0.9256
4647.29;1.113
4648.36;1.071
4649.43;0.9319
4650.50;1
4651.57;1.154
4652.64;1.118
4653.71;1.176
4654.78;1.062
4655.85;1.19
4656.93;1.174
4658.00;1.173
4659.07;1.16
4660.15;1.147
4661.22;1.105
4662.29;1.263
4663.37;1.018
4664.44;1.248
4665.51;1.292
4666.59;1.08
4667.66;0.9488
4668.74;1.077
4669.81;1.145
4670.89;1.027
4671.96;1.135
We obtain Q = 0.8122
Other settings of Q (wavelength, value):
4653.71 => 1.176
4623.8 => 1.274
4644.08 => 0.8745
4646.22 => 0.9256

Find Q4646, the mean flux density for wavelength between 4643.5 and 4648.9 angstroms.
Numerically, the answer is 1.01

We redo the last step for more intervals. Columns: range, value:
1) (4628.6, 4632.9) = 1.12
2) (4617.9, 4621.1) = 1.24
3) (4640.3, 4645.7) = 0.992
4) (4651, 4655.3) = 1.13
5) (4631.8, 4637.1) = 1.12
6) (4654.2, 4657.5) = 1.14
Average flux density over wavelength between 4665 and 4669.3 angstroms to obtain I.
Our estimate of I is 1.1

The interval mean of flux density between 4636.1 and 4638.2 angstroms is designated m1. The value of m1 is 1.27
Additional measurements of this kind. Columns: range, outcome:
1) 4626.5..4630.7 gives 1.12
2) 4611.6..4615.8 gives 1.2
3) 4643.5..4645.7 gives 0.972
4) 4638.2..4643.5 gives 1.04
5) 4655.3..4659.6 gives 1.17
